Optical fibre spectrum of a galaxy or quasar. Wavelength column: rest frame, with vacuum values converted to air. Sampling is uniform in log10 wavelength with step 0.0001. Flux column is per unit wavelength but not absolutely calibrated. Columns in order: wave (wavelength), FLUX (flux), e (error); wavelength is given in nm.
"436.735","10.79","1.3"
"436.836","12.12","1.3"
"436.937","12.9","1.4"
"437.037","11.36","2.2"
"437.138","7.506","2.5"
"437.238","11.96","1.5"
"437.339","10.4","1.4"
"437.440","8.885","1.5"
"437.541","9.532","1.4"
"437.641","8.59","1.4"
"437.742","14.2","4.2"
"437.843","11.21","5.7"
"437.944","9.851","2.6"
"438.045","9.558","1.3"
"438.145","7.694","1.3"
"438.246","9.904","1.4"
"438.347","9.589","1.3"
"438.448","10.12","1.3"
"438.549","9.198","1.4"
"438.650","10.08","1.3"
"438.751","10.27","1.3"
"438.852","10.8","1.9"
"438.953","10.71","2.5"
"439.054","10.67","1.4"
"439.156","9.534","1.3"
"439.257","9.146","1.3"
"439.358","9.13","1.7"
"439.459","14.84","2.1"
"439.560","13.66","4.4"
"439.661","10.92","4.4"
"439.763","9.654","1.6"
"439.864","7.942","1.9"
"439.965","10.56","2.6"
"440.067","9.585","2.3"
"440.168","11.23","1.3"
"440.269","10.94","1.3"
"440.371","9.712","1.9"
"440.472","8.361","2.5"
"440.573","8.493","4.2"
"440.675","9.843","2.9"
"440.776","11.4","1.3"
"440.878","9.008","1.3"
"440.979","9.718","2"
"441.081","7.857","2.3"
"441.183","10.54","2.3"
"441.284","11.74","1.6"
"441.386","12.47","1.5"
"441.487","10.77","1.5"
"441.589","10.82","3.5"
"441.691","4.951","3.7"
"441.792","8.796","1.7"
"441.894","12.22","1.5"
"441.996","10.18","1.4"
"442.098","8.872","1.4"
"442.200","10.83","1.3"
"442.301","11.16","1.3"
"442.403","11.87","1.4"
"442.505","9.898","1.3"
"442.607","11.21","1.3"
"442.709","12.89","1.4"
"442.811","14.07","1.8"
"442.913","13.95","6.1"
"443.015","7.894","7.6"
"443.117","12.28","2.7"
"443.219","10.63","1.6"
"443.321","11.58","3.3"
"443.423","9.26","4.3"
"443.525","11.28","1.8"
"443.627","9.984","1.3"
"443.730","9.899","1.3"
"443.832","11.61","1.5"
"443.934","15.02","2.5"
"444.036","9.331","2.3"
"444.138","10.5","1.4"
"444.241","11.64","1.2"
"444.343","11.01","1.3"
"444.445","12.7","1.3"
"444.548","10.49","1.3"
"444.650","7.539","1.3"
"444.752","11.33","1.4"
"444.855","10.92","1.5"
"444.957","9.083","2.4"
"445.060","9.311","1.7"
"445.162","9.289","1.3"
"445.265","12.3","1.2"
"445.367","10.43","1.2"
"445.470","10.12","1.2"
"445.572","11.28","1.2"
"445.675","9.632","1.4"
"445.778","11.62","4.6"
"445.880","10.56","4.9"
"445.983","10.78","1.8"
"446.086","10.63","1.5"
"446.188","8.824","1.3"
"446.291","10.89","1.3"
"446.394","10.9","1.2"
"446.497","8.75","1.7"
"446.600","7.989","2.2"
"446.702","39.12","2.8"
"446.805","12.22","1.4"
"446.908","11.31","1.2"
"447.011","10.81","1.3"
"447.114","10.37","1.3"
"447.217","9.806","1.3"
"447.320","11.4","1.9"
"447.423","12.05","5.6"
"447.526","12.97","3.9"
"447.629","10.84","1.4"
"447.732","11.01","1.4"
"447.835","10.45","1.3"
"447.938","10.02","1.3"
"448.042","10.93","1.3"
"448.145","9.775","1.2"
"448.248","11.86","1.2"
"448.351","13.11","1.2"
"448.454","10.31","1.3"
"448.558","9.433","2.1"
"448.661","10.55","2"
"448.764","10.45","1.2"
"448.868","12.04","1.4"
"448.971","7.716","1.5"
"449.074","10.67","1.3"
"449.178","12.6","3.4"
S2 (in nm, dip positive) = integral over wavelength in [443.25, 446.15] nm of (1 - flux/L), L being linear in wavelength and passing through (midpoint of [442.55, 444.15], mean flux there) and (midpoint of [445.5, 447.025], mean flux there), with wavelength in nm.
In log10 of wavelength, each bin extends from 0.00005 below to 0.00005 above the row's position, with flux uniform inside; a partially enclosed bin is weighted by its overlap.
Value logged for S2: 0.279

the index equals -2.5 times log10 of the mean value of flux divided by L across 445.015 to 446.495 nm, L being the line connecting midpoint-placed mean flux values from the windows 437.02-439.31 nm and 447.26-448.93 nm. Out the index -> 0.039 mag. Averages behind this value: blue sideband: 10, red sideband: 11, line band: 10.4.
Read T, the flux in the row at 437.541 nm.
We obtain 9.532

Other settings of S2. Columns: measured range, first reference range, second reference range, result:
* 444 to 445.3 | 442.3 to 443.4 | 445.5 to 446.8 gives 0.18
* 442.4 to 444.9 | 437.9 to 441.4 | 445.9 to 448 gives 0.00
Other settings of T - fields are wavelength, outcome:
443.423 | 9.26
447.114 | 10.37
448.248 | 11.86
